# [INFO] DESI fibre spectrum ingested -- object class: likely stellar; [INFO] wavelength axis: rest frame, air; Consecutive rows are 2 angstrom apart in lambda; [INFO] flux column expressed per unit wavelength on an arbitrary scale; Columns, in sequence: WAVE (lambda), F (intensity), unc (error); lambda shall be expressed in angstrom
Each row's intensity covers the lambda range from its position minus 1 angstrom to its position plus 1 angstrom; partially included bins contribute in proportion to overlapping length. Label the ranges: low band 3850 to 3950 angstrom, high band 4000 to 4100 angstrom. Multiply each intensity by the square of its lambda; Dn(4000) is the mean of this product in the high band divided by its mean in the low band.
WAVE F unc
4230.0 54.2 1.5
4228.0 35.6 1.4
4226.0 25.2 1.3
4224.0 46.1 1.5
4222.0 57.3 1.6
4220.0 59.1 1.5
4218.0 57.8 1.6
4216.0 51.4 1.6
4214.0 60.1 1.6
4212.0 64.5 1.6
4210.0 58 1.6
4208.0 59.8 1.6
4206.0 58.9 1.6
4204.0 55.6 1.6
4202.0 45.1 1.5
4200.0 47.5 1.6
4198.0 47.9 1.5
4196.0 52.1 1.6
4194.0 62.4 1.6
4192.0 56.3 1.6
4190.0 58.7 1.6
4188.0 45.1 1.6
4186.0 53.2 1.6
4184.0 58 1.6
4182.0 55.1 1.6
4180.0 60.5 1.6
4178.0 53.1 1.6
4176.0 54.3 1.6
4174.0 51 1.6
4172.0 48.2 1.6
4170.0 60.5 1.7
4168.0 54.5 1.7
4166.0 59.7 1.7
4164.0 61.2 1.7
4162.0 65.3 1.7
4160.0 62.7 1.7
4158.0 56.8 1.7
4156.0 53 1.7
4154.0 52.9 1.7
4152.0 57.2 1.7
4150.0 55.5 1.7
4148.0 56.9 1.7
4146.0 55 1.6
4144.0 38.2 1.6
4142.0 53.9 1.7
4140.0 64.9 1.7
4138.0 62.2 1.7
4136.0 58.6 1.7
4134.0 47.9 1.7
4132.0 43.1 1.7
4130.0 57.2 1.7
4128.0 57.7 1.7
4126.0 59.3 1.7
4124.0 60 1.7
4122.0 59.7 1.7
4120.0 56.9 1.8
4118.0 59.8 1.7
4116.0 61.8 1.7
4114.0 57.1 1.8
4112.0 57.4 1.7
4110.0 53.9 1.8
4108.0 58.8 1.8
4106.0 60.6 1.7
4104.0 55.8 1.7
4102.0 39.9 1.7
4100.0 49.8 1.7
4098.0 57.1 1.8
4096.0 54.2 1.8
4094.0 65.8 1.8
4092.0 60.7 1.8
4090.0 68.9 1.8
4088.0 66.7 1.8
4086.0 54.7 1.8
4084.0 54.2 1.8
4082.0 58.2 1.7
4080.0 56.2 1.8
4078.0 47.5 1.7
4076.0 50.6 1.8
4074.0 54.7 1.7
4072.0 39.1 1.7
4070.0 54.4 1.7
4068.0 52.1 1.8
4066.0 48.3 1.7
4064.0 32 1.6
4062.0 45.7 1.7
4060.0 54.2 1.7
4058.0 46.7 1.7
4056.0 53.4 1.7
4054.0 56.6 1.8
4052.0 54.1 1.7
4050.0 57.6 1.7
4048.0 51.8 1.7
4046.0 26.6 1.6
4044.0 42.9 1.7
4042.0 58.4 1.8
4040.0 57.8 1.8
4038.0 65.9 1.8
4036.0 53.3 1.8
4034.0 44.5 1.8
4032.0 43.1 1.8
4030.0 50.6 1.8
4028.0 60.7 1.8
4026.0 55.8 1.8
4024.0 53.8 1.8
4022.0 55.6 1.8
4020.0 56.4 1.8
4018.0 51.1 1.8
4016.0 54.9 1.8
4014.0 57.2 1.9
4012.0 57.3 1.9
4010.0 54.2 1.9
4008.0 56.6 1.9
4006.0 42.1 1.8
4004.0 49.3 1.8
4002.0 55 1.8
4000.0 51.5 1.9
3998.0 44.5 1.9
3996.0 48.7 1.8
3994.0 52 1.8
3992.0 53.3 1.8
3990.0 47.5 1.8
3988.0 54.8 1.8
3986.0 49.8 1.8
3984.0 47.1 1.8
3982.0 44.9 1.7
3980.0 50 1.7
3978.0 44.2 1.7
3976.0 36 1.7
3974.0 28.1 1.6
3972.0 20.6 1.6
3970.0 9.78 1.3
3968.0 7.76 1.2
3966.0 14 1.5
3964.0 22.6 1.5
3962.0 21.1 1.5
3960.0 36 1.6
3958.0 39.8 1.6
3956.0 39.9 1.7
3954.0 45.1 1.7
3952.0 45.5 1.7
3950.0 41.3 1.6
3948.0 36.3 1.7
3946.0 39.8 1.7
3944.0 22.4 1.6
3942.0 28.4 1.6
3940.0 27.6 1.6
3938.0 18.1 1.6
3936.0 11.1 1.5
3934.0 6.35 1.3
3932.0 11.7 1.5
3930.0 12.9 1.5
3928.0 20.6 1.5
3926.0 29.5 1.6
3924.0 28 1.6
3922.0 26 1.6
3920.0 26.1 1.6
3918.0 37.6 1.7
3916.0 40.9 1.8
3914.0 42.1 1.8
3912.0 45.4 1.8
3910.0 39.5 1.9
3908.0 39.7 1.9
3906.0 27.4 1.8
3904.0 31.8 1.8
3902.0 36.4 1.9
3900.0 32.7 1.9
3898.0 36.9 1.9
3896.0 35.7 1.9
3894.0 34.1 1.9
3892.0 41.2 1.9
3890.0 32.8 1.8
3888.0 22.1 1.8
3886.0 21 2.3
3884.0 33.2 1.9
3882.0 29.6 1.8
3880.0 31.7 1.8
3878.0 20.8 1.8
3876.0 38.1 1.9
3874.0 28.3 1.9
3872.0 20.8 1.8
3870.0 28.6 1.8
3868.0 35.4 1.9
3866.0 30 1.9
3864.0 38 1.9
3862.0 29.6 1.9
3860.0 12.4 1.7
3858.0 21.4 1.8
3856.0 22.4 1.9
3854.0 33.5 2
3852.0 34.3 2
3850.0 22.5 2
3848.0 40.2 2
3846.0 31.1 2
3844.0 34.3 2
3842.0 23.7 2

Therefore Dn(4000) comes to 1.96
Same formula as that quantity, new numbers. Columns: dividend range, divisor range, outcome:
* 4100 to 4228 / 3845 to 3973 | 2.14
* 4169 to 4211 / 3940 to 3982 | 1.92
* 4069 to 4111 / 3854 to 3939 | 2.12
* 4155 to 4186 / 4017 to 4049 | 1.17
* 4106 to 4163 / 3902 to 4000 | 1.85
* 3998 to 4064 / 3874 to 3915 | 1.66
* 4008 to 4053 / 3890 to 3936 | 1.84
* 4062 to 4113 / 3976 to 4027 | 1.10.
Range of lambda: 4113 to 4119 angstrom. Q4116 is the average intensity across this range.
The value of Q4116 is 59.6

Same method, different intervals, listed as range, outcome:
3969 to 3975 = 19.5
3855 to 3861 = 18.7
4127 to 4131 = 57.5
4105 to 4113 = 57.7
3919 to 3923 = 26.1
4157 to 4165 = 61.5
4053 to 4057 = 55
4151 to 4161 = 56.5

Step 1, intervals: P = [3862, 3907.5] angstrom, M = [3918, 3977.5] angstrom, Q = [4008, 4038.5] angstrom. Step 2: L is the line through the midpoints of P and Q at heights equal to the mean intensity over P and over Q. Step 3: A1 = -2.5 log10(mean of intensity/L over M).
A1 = 0.50 mag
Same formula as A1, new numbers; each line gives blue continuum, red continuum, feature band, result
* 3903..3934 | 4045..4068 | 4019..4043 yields -0.22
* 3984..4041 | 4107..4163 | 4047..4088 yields 0.06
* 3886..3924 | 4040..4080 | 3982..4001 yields -0.17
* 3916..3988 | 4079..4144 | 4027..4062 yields -0.13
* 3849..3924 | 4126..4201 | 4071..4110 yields -0.14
